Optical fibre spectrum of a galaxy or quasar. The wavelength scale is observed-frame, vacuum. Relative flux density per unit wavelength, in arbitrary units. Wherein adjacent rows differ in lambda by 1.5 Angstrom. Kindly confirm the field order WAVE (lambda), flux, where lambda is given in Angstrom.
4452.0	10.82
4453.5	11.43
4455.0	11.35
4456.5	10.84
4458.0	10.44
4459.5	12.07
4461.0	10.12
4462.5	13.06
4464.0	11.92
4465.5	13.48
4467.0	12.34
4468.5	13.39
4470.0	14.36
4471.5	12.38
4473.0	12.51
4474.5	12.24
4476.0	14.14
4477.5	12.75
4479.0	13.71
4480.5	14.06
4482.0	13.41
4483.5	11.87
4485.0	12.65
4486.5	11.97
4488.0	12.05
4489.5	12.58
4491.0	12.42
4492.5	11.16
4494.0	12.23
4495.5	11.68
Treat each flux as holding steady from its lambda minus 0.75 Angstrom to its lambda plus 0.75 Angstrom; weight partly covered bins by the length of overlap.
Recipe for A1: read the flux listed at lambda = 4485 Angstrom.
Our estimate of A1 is 12.65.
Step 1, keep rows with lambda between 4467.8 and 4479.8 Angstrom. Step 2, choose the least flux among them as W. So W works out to 12.24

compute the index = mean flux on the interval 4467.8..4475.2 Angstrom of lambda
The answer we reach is 13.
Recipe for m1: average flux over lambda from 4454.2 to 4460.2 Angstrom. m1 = 11.2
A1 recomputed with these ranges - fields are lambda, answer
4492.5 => 11.16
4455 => 11.35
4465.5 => 13.48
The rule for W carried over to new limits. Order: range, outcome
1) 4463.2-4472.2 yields 11.92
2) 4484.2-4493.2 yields 11.16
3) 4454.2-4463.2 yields 10.12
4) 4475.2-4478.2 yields 12.75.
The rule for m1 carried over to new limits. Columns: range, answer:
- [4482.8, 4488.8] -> 12.1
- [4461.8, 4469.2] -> 12.8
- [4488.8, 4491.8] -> 12.5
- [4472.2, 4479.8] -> 13.1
